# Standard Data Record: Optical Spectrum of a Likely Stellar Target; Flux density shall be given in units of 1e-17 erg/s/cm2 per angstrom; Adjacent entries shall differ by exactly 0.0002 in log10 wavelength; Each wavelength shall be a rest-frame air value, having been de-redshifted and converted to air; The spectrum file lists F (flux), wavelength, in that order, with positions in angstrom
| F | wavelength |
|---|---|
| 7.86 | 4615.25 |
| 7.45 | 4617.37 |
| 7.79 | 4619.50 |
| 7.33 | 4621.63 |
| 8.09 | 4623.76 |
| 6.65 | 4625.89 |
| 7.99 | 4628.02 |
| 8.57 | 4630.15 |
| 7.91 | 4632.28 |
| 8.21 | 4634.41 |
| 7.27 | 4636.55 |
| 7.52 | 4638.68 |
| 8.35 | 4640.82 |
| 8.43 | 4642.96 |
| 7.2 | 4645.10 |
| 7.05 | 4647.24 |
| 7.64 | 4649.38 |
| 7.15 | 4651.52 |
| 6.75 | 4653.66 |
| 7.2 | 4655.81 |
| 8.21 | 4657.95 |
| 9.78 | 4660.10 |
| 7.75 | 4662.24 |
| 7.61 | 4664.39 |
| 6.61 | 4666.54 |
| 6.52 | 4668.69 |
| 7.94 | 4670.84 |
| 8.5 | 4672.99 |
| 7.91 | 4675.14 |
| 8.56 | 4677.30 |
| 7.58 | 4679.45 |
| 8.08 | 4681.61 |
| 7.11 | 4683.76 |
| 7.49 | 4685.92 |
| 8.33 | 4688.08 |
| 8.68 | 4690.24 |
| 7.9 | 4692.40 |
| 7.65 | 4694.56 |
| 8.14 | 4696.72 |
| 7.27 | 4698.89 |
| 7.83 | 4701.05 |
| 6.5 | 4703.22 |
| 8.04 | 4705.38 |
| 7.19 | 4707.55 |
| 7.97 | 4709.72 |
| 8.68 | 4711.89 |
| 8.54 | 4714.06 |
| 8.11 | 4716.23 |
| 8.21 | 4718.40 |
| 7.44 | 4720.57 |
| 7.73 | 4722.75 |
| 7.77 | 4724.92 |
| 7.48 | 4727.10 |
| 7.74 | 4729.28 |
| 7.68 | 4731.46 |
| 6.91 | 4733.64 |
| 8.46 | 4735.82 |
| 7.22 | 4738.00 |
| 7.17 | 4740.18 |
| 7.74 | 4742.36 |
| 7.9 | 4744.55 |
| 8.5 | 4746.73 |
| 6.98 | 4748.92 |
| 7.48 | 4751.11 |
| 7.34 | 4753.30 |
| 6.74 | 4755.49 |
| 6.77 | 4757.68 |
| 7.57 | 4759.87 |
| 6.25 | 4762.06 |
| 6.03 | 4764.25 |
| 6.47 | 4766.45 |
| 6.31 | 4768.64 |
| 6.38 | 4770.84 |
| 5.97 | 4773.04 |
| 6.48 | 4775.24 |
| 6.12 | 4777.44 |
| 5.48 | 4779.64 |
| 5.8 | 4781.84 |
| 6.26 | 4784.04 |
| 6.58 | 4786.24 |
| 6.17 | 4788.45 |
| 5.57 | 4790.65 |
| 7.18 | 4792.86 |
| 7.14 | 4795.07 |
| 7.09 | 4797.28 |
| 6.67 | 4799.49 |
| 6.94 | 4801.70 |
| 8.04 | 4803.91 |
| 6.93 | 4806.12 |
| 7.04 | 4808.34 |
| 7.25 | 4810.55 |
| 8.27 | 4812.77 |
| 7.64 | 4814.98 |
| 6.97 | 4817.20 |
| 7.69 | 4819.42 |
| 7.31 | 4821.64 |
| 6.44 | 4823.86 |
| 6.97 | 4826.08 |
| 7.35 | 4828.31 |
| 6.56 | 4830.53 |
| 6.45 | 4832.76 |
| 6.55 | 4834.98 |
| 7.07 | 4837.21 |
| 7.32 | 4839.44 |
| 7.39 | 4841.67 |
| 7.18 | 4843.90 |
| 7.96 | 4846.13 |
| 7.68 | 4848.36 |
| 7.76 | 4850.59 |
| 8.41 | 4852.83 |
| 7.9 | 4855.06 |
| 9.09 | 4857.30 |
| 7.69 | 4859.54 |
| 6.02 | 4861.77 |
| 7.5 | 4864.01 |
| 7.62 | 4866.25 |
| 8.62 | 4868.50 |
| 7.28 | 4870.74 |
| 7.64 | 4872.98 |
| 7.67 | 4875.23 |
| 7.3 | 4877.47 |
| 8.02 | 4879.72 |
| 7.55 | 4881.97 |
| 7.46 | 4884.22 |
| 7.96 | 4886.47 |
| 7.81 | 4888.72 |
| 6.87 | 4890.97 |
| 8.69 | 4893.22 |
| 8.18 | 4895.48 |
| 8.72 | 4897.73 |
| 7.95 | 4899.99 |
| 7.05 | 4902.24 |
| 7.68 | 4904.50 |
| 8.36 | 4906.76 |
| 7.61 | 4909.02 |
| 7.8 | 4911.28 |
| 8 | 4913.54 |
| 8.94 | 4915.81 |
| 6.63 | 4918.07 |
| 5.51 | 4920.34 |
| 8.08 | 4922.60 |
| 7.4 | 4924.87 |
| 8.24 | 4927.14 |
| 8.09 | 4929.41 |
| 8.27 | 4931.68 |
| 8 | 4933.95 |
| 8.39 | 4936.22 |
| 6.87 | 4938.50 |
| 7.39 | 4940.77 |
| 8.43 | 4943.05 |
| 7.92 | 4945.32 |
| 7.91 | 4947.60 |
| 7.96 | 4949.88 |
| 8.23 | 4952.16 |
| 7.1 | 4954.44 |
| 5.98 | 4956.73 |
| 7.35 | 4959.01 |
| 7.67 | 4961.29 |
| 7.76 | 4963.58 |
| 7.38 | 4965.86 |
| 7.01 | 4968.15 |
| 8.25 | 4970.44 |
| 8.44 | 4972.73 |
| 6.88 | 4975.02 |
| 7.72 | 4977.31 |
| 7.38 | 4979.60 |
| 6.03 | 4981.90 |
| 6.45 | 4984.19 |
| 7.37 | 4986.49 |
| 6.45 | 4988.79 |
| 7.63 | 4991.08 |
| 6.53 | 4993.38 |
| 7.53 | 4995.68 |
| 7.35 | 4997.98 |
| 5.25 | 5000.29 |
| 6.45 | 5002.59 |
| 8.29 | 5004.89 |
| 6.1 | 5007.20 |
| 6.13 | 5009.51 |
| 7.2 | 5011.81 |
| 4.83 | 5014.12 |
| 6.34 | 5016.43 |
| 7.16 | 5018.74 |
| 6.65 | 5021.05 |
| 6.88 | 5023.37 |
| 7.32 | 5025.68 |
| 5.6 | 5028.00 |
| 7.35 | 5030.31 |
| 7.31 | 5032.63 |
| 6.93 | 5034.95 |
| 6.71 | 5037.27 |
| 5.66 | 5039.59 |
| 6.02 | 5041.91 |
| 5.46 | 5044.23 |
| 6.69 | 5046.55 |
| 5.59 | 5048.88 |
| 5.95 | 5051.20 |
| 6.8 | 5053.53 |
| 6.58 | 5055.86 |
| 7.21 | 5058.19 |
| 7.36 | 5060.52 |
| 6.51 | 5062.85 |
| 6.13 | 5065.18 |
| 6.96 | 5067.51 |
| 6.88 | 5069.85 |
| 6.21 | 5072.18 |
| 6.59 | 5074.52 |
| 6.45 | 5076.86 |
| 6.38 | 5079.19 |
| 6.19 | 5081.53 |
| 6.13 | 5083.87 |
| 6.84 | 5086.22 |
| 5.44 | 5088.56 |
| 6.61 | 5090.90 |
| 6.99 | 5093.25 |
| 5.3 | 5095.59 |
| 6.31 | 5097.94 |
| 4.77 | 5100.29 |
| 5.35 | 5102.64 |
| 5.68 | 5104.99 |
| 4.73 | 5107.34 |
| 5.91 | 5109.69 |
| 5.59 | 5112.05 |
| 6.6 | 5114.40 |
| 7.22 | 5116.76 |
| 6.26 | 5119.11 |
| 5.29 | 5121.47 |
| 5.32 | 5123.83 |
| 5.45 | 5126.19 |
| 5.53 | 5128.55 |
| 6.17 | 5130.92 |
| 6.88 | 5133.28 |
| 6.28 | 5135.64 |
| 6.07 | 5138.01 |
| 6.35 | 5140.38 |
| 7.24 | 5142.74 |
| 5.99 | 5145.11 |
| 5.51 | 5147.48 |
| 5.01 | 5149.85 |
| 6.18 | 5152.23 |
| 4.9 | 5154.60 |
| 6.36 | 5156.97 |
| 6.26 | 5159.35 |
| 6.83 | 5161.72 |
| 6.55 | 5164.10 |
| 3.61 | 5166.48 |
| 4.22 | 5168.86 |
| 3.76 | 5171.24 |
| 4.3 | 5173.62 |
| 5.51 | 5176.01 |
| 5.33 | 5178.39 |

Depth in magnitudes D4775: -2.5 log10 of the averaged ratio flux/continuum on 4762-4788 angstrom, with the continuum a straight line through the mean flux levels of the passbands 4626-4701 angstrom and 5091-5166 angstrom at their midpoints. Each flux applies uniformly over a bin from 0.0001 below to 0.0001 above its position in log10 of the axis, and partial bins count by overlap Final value 0.19 mag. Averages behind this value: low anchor 7.78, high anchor 5.95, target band 6.17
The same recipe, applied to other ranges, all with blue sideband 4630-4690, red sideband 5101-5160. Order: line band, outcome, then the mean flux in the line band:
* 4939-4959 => -0.15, 7.58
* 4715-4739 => -0.03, 7.71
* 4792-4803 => 0.03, 7.02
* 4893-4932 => -0.16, 7.82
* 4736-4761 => 0.00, 7.44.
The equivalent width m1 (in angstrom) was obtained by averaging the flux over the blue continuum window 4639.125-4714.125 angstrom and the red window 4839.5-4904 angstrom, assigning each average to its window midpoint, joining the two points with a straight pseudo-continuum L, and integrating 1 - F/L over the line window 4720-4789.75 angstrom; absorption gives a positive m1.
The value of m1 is 7.18 angstrom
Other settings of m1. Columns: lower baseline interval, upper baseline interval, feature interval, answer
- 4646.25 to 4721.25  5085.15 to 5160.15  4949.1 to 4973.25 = -3.3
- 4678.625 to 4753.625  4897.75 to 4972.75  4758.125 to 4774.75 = 2.8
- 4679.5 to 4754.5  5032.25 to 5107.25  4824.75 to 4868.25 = -1.3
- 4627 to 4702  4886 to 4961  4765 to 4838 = 9.4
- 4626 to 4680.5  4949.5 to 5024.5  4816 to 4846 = 1.2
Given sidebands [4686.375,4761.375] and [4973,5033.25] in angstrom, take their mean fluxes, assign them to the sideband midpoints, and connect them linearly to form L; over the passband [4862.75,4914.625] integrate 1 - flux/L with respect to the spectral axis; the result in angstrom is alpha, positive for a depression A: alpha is -4.6 angstrom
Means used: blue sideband 7.69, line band 7.79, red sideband 6.8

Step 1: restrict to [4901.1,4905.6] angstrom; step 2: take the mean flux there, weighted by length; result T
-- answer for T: 7.37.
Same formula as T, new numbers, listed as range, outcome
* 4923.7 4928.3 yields 7.82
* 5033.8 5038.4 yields 6.82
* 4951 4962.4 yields 7.27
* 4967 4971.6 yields 7.62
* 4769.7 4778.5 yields 6.23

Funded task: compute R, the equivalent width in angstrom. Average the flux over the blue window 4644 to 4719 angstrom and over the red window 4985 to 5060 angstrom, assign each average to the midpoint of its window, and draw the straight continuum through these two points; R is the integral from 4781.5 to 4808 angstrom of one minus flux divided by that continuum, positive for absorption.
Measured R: 2.3 angstrom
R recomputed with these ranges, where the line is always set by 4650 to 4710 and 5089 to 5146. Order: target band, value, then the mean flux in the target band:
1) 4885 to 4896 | -1.6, 7.87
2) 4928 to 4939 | -2.1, 7.99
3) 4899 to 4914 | -2.1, 7.77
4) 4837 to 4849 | -0.6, 7.45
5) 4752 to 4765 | 1.0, 6.82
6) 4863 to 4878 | -1.5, 7.68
